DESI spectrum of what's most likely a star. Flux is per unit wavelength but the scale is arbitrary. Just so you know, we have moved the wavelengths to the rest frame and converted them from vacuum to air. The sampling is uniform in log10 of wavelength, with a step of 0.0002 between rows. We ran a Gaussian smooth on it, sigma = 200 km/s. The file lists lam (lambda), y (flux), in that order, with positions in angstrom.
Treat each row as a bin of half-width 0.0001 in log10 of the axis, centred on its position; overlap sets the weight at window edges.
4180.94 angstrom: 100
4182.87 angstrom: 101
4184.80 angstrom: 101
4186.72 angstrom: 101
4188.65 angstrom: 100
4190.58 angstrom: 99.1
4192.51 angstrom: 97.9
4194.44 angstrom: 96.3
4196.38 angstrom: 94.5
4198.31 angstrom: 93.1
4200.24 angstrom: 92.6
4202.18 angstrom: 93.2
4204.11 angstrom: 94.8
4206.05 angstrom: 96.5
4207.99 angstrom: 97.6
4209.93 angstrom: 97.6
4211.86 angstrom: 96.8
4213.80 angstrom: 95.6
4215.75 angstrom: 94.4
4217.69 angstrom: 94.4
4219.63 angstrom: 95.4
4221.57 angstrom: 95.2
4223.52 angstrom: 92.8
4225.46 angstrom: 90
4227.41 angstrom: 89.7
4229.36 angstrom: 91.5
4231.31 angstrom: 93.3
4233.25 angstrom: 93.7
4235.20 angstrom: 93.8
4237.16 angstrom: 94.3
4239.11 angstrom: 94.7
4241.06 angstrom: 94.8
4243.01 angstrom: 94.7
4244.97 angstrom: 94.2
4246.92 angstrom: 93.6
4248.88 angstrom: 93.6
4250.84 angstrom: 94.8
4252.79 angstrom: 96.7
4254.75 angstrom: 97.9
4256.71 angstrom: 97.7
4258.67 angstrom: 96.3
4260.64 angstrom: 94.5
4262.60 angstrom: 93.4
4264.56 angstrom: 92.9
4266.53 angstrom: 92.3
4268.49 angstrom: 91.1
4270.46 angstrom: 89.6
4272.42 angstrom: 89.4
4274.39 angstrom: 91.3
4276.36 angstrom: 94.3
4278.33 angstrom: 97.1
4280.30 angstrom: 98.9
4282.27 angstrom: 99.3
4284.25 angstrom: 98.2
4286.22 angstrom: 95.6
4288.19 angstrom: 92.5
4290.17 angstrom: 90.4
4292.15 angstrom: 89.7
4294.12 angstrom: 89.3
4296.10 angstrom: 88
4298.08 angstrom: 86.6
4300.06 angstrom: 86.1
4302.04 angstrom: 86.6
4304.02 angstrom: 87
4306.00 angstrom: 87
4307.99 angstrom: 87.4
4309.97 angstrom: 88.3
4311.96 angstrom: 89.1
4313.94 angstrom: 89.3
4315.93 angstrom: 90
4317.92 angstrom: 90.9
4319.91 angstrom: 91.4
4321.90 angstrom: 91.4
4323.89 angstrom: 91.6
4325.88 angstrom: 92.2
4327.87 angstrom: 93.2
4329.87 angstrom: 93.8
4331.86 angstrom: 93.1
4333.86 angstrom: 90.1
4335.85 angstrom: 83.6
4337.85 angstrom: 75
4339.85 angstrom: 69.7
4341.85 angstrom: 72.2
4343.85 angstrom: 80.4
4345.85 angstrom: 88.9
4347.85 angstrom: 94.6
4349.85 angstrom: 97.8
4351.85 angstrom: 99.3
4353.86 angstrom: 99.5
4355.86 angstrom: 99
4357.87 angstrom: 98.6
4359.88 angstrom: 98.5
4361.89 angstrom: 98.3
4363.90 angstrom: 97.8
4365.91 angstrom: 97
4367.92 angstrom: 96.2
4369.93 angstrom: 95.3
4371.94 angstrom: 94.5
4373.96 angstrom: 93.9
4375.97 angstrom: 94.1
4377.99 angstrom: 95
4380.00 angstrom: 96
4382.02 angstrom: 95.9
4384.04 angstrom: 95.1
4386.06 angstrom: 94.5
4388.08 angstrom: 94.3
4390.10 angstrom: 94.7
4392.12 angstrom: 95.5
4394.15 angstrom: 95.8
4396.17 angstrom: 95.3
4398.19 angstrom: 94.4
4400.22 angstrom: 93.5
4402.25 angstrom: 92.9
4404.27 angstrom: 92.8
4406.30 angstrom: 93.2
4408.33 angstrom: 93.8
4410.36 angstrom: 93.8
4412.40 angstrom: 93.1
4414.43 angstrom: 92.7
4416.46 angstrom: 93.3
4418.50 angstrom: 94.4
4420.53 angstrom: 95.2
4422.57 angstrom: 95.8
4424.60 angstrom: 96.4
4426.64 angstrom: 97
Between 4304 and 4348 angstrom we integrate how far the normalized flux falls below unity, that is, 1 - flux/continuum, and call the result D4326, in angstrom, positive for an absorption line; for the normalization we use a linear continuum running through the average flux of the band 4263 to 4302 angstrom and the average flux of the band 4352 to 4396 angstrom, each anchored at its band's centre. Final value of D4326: 3.2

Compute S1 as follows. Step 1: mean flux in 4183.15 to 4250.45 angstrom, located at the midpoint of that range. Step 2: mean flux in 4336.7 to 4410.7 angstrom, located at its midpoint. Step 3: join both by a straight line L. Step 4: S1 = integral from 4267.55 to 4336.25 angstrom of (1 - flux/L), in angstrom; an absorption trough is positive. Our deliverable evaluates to 2.2 angstrom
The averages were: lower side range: 95.1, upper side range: 93.2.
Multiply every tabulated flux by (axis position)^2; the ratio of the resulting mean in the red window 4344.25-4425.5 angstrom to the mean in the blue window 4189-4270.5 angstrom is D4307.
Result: 1.08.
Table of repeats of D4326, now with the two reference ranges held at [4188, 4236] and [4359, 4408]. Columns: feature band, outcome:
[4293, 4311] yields 1.4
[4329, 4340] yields 1.1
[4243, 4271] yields 0.2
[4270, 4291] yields 0.1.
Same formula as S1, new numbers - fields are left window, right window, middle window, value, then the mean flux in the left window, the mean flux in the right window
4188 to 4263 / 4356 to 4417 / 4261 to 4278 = 0.5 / 94.9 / 95.1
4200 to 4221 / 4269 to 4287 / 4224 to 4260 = 0.4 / 95.5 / 94.7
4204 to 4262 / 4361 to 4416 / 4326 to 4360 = 1.8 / 94.7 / 94.8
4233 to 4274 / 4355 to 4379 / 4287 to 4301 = 0.9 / 94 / 96.5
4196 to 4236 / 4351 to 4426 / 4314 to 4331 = 0.6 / 94.1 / 95.4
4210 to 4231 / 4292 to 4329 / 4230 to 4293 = -1.7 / 93.7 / 89.2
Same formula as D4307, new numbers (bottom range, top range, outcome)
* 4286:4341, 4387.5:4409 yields 1.11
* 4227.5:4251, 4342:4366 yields 1.07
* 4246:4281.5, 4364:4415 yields 1.06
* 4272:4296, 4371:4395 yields 1.06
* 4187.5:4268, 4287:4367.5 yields 1.00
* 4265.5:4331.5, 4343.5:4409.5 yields 1.08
